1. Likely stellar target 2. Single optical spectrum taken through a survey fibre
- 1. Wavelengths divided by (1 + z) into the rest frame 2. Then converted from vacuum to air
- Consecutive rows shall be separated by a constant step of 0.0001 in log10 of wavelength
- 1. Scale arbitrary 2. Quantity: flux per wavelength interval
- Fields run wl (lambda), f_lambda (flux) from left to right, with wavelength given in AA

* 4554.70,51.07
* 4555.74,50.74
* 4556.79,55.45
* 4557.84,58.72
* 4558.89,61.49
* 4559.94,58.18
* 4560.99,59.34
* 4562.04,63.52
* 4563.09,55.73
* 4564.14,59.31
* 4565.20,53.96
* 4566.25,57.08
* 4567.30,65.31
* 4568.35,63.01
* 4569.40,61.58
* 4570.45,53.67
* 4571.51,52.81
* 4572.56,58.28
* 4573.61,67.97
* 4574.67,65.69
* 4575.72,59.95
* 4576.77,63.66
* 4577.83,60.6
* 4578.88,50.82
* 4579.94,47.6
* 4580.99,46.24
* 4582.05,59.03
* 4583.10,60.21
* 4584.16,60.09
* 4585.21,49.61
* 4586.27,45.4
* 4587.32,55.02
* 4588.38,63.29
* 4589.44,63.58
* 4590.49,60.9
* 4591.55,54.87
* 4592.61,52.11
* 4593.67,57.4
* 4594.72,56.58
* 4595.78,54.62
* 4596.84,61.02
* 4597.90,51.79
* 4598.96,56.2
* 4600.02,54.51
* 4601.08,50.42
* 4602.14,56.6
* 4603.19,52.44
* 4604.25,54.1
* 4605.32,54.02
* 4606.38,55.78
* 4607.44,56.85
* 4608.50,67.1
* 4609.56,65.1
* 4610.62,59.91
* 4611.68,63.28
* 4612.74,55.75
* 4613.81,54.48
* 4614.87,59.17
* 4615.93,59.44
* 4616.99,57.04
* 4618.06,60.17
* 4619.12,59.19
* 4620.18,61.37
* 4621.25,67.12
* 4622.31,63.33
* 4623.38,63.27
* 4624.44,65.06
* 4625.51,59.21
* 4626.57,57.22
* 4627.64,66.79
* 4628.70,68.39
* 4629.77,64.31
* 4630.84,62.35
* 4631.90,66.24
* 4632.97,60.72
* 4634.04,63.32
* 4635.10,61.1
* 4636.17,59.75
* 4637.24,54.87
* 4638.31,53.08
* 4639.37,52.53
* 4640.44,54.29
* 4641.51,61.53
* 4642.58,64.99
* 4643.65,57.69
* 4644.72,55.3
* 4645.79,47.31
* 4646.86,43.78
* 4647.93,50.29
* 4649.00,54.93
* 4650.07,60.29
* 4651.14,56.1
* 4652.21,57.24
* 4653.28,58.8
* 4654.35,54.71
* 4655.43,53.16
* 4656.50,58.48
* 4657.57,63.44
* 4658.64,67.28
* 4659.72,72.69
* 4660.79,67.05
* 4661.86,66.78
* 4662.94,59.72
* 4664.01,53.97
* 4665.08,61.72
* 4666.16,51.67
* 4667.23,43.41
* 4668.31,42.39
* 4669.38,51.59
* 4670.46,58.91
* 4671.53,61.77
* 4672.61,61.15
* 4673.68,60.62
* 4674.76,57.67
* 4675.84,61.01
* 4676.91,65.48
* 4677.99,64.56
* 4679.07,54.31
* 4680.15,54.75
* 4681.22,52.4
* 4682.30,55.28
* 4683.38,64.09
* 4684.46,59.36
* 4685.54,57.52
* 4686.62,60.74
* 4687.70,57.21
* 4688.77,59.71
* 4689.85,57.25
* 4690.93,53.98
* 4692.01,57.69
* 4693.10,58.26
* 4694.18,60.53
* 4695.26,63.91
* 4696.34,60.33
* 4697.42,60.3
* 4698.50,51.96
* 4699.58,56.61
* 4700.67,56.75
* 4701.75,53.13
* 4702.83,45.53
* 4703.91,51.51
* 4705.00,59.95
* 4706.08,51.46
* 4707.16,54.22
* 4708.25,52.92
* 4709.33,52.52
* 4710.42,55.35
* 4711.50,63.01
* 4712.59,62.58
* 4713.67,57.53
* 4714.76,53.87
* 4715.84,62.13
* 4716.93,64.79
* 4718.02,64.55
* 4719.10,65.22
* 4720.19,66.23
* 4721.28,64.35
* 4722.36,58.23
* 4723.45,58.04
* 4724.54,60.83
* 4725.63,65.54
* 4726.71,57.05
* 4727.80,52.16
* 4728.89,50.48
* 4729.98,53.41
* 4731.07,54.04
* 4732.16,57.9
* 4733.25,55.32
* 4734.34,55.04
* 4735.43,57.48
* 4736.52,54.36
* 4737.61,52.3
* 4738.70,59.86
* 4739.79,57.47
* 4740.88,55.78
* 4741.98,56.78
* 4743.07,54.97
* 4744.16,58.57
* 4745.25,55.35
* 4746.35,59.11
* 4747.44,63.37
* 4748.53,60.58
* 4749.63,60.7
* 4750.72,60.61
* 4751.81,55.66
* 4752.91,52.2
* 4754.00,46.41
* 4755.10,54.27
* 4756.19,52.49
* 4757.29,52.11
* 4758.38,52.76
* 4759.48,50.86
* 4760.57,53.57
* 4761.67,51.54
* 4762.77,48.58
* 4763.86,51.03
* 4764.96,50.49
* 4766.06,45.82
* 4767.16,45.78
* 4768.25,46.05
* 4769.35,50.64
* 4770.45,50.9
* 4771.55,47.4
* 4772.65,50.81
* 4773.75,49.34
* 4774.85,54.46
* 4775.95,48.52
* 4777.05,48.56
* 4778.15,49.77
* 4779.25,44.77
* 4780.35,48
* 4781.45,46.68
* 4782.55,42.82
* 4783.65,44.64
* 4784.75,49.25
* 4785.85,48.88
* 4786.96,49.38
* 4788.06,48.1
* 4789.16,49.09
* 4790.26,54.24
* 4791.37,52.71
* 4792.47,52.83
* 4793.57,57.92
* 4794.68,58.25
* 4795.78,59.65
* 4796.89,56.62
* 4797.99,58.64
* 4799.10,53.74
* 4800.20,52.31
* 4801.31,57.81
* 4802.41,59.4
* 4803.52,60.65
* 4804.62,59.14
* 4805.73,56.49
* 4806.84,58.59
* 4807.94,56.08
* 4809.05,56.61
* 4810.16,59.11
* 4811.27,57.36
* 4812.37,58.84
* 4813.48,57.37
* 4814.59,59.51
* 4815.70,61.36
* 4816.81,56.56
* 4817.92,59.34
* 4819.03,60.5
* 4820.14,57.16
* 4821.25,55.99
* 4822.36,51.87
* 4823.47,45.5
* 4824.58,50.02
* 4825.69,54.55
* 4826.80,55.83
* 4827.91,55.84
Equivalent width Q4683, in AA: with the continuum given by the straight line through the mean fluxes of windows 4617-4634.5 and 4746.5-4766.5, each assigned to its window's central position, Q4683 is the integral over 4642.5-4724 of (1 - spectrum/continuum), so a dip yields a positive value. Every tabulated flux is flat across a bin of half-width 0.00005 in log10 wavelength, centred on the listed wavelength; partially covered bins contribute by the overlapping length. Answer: 1.3 AA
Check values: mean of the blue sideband 62.8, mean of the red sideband 53.7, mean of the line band 57.8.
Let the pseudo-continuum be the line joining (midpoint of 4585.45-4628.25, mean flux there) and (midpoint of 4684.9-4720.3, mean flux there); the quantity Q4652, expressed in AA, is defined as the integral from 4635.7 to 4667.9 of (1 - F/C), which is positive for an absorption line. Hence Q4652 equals 0.5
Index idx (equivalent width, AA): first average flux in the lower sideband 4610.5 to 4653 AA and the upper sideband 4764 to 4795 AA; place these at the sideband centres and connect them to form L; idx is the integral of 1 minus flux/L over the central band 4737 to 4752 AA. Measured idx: -1.82 AA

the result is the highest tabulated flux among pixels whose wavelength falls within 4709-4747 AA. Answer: 66.23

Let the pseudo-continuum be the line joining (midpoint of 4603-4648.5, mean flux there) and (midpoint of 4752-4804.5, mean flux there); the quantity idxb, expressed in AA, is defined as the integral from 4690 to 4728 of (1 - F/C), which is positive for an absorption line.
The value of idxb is -2.3 AA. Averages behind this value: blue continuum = 59.1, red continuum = 51.4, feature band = 58.1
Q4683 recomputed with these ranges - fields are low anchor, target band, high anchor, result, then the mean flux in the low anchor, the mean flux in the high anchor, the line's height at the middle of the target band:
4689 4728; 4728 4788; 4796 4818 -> 5.8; 58.1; 57.8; 57.9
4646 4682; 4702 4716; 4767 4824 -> 0.2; 57.5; 53.5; 56.1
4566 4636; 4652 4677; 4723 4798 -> -0.9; 58.8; 53.1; 56.6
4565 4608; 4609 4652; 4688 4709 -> -2.1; 56.7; 56.1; 56.5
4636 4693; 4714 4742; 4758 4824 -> -1.5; 57.5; 53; 55.2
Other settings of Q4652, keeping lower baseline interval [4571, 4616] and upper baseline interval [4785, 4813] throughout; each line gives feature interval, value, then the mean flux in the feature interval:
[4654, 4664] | -1.0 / 62.3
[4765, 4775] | 1.2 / 48.9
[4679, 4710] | 0.0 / 56.4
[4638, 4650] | 0.5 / 54.4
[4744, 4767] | 0.8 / 53.9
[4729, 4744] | 0.1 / 55.7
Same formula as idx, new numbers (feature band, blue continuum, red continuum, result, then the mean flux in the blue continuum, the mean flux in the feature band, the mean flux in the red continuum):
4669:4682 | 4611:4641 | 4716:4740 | 0.17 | 60.5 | 58.7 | 58.5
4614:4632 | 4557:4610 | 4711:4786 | -1.71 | 57.4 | 62.1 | 54.4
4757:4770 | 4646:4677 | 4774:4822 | 1.24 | 57.6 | 49.9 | 54.3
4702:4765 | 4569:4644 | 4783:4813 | -0.13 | 58.5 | 56.3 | 55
